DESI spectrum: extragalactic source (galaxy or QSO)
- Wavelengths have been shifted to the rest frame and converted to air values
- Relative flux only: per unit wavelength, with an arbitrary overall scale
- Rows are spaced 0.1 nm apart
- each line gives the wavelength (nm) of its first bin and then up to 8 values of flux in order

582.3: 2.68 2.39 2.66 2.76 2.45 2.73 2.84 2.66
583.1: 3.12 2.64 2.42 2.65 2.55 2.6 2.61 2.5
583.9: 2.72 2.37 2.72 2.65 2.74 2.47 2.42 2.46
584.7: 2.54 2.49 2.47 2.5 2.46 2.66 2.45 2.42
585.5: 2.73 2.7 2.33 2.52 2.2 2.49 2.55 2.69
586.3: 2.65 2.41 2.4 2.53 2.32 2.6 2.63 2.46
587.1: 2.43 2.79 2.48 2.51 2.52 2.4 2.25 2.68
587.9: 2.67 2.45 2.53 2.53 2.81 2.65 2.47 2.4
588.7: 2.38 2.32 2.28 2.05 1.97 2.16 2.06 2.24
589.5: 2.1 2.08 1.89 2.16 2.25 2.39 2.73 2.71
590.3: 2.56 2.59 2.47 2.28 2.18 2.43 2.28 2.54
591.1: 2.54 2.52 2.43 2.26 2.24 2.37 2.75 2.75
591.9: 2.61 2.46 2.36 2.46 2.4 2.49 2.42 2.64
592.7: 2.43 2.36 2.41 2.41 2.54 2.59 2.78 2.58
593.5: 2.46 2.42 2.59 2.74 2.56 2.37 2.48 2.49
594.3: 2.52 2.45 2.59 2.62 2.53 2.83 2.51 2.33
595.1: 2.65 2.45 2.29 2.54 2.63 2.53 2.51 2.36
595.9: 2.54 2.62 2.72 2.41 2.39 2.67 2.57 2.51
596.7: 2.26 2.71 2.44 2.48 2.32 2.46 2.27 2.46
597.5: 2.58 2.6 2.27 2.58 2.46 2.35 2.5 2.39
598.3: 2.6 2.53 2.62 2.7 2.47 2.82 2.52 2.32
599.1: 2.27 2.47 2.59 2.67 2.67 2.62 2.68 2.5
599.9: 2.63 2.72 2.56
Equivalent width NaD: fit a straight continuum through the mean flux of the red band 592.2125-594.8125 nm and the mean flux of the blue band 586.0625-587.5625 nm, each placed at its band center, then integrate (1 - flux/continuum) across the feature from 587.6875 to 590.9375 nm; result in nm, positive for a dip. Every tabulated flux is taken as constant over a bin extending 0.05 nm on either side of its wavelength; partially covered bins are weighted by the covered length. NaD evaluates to 0.21 nm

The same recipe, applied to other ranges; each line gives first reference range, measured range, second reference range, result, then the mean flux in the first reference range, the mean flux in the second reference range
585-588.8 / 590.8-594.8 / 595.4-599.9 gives 0.02 nm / 2.51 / 2.52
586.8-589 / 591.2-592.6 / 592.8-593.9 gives 0.03 nm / 2.5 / 2.54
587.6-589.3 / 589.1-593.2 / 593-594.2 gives 0.14 nm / 2.4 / 2.55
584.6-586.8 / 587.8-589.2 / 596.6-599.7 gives 0.04 nm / 2.5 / 2.5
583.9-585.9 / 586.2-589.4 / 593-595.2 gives 0.11 nm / 2.53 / 2.55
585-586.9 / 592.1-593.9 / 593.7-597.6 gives 0.00 nm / 2.51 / 2.51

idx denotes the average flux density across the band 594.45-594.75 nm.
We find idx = 2.58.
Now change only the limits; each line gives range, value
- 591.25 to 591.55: 2.31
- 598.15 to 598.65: 2.57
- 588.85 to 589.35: 2.1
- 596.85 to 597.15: 2.41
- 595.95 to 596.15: 2.67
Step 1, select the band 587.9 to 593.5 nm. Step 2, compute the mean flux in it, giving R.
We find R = 2.42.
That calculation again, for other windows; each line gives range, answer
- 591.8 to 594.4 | 2.51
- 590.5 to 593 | 2.44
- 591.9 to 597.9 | 2.5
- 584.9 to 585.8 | 2.53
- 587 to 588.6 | 2.54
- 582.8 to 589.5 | 2.5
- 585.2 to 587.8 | 2.5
